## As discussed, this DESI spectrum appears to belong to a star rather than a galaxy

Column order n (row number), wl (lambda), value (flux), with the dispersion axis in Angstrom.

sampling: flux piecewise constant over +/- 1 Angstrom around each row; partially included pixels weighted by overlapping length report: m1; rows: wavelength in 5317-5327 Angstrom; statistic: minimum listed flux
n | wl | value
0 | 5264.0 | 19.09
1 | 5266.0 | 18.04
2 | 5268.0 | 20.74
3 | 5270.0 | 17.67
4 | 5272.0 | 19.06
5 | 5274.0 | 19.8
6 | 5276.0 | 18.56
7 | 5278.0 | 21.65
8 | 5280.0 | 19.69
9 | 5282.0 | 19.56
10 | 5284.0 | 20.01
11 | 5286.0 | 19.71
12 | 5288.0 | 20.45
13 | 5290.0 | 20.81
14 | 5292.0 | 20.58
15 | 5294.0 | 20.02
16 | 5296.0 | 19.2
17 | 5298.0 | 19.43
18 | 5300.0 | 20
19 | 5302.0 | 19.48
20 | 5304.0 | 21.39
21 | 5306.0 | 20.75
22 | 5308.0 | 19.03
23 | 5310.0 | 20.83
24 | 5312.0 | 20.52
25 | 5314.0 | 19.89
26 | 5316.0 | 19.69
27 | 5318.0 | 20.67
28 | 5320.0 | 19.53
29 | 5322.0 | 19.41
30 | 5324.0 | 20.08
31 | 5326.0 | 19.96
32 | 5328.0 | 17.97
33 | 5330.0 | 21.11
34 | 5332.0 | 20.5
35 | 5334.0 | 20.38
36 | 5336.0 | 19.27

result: 19.41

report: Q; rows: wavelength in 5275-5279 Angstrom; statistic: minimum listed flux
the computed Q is 18.56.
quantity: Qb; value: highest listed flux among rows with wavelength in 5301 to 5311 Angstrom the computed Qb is 21.39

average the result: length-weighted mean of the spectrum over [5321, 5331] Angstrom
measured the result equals 19.7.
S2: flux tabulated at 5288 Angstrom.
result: 20.45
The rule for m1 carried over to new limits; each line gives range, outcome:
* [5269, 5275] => 17.67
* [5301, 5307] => 19.48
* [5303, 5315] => 19.03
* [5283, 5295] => 19.71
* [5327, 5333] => 17.97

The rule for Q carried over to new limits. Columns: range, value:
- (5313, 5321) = 19.53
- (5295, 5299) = 19.2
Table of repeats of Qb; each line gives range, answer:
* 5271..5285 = 21.65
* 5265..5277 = 20.74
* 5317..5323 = 20.67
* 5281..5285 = 20.01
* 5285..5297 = 20.81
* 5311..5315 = 20.52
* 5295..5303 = 20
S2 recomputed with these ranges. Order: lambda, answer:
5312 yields 20.52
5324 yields 20.08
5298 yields 19.43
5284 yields 20.01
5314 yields 19.89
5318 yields 20.67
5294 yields 20.02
